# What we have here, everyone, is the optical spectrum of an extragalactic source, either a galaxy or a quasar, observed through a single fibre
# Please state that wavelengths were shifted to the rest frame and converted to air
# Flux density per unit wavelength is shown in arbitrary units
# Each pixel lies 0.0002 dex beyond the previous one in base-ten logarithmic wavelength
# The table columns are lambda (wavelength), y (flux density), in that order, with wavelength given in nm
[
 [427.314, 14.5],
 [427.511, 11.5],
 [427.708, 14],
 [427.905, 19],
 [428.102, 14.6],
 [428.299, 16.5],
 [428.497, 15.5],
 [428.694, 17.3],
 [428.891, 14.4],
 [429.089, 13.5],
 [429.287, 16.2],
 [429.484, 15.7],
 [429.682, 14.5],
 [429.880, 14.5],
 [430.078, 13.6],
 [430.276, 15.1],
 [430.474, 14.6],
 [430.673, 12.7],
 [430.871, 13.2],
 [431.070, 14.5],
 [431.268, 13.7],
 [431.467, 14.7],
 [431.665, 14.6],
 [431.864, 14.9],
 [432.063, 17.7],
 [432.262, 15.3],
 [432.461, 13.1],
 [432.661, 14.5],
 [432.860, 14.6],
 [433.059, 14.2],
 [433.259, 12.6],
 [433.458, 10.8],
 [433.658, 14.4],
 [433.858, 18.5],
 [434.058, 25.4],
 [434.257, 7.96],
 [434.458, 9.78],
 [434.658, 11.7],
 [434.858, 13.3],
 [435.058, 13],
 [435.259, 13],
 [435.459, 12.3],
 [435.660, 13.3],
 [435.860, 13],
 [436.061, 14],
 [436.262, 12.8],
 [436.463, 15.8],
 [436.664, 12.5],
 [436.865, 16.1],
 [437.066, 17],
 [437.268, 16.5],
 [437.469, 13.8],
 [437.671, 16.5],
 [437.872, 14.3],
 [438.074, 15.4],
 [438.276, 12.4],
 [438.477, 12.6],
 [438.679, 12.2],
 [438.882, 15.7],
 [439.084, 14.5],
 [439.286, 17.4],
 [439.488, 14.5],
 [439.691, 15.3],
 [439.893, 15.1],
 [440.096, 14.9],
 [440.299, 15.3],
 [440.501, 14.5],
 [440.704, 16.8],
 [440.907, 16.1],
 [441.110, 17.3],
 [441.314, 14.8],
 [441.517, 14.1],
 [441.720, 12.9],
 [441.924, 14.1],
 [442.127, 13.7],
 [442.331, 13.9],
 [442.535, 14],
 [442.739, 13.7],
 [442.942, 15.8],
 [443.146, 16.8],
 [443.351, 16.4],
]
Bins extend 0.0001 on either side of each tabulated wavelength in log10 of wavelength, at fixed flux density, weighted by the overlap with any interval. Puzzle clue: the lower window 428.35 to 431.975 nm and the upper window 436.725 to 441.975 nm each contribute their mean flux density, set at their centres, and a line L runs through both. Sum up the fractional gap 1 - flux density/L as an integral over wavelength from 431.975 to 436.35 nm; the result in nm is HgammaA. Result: 0.28 nm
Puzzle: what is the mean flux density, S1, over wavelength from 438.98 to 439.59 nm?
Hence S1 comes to 15.5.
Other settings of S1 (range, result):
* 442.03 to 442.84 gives 13.8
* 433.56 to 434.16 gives 19.4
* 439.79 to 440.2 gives 15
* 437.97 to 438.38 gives 13.9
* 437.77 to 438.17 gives 14.9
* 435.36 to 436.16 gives 13.2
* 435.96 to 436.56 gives 14.2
